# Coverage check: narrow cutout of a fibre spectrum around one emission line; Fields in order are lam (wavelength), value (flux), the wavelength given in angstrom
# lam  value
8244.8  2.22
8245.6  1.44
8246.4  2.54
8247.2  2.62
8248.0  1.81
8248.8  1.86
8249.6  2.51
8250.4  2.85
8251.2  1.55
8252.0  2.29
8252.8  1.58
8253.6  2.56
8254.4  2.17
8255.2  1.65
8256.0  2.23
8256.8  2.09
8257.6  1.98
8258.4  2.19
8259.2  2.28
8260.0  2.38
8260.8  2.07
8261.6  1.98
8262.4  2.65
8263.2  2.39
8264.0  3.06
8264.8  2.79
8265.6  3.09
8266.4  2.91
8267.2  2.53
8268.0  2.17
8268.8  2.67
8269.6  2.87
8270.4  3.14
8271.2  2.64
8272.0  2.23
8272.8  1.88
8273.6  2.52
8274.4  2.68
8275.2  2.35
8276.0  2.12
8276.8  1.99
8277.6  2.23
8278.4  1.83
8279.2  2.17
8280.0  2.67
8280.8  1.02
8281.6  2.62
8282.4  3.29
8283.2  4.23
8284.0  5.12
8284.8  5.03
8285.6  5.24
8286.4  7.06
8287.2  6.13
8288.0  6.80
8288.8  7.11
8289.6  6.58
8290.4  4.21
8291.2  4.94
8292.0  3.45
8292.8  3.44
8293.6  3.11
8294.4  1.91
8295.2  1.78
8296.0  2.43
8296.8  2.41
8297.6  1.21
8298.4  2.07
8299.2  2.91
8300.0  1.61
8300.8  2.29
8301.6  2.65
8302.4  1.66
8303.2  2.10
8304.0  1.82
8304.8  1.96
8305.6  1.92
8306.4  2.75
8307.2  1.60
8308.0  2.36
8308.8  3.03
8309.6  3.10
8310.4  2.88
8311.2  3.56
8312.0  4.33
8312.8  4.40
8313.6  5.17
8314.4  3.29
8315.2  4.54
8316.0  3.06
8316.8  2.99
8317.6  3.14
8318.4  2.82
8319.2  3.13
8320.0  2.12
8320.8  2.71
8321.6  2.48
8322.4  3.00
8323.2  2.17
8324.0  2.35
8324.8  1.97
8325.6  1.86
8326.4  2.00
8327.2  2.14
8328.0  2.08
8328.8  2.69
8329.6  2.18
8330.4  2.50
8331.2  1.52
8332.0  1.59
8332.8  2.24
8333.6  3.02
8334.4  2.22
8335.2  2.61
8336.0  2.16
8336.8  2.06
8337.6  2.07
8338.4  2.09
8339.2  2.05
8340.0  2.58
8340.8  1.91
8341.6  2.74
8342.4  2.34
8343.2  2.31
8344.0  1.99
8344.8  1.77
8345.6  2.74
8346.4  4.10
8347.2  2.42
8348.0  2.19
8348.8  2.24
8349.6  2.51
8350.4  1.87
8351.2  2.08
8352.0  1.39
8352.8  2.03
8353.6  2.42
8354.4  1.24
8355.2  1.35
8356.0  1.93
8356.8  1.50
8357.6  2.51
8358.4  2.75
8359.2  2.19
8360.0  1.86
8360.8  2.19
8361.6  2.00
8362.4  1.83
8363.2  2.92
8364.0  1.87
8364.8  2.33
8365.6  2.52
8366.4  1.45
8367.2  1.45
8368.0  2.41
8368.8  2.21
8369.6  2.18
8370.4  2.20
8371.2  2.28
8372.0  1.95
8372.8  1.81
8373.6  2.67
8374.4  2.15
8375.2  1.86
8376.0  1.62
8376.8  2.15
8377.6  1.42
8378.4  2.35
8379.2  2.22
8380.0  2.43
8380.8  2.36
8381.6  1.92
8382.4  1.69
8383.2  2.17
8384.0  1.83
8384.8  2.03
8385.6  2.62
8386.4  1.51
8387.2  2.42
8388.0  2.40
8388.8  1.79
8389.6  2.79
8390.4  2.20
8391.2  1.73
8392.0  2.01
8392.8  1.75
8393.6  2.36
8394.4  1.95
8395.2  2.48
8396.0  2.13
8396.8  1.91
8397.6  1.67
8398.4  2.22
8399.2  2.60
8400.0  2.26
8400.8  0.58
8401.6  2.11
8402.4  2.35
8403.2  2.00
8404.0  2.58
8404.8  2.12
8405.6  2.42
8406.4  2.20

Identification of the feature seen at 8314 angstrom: [N II]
